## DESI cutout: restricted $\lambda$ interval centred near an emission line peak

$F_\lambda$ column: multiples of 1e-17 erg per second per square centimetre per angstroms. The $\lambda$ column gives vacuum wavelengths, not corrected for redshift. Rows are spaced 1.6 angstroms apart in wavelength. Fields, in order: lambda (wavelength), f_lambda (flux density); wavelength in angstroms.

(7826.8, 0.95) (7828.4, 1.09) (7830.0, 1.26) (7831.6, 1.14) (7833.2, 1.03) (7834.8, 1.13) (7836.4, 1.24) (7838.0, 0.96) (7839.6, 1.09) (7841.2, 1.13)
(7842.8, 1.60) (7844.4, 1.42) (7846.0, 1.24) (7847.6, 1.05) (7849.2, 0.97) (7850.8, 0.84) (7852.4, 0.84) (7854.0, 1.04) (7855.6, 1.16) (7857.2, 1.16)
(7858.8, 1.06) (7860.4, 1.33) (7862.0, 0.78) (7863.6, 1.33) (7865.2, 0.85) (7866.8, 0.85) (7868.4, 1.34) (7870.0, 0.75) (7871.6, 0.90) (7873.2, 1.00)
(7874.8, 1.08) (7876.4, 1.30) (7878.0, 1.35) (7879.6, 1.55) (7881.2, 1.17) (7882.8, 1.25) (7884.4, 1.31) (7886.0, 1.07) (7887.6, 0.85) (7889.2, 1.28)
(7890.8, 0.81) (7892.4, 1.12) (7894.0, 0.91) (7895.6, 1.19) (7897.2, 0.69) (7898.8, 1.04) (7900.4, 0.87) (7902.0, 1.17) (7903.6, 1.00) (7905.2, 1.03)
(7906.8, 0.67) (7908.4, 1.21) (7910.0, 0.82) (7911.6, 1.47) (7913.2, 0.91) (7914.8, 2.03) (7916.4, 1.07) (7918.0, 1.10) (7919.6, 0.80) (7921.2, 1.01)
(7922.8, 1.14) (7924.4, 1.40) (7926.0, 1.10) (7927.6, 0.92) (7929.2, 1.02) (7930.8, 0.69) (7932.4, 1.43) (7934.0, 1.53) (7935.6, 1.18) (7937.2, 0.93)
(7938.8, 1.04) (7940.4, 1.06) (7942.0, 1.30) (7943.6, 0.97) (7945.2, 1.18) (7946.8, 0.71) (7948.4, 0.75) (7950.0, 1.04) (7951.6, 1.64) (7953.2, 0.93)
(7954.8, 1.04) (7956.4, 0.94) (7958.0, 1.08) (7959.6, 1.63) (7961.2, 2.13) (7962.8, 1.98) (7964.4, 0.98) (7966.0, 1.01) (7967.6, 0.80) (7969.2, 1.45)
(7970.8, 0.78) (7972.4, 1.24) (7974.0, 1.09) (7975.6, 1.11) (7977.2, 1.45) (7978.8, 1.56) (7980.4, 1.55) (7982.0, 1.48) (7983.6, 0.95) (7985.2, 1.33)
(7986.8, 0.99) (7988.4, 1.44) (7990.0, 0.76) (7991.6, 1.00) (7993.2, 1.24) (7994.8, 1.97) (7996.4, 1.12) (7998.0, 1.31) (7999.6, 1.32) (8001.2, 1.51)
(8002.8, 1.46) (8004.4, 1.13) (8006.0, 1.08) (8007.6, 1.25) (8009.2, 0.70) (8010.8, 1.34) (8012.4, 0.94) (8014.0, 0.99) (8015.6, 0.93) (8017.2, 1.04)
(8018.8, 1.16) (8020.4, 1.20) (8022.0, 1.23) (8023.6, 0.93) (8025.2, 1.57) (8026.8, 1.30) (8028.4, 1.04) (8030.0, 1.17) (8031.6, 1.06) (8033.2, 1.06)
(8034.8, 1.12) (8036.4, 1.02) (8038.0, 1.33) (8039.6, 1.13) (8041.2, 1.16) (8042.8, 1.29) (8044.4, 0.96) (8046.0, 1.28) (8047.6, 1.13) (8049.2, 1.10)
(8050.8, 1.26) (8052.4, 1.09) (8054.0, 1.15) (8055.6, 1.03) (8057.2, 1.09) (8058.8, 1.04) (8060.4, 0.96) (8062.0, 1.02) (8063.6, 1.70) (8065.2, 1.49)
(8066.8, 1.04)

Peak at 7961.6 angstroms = [S II] 6716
